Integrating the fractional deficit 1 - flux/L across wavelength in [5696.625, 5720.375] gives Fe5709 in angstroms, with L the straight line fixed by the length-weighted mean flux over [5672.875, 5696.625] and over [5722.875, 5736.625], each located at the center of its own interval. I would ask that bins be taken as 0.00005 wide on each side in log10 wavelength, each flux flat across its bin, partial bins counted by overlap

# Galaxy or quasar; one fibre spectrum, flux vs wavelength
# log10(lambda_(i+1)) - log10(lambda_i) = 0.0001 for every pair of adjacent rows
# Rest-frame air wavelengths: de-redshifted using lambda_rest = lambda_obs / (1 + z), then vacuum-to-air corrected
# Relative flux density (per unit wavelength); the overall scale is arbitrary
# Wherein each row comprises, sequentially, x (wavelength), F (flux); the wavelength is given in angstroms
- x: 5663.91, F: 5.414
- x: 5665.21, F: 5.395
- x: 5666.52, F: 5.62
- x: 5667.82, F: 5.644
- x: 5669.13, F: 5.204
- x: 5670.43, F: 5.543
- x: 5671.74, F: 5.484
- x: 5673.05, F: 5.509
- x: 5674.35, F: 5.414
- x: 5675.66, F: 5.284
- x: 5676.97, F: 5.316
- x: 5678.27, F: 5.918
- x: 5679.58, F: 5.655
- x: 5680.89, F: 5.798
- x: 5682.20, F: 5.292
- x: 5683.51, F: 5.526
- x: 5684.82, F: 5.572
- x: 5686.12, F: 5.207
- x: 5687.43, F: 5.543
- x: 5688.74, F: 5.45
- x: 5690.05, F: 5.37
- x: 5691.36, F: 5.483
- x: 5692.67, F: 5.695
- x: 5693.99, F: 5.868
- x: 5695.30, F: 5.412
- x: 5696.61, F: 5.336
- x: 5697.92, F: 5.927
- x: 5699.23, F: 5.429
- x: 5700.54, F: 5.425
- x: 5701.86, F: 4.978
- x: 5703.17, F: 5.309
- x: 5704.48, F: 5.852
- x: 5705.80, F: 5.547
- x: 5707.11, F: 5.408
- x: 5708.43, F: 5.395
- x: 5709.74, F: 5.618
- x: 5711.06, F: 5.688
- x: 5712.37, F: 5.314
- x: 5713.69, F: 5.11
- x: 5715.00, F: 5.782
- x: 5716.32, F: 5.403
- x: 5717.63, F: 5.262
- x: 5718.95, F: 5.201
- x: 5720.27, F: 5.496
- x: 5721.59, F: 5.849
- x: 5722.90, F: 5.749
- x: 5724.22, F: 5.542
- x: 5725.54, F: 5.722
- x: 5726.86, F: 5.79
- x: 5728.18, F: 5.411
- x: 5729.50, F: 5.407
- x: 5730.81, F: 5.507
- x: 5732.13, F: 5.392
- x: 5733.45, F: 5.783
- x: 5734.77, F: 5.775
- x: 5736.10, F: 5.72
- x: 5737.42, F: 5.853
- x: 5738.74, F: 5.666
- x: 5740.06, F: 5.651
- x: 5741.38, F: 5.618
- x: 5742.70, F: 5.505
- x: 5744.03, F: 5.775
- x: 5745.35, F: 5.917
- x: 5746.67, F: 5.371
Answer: 0.5 angstroms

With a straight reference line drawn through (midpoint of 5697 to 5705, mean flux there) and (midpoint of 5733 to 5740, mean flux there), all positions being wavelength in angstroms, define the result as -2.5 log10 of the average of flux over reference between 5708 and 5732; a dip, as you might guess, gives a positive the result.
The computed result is 0.02 mag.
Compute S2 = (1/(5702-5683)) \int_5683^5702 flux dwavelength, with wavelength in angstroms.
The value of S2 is 5.5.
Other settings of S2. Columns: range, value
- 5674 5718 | 5.49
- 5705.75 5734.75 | 5.52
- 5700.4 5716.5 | 5.45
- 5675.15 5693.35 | 5.51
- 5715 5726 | 5.54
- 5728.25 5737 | 5.59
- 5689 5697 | 5.53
